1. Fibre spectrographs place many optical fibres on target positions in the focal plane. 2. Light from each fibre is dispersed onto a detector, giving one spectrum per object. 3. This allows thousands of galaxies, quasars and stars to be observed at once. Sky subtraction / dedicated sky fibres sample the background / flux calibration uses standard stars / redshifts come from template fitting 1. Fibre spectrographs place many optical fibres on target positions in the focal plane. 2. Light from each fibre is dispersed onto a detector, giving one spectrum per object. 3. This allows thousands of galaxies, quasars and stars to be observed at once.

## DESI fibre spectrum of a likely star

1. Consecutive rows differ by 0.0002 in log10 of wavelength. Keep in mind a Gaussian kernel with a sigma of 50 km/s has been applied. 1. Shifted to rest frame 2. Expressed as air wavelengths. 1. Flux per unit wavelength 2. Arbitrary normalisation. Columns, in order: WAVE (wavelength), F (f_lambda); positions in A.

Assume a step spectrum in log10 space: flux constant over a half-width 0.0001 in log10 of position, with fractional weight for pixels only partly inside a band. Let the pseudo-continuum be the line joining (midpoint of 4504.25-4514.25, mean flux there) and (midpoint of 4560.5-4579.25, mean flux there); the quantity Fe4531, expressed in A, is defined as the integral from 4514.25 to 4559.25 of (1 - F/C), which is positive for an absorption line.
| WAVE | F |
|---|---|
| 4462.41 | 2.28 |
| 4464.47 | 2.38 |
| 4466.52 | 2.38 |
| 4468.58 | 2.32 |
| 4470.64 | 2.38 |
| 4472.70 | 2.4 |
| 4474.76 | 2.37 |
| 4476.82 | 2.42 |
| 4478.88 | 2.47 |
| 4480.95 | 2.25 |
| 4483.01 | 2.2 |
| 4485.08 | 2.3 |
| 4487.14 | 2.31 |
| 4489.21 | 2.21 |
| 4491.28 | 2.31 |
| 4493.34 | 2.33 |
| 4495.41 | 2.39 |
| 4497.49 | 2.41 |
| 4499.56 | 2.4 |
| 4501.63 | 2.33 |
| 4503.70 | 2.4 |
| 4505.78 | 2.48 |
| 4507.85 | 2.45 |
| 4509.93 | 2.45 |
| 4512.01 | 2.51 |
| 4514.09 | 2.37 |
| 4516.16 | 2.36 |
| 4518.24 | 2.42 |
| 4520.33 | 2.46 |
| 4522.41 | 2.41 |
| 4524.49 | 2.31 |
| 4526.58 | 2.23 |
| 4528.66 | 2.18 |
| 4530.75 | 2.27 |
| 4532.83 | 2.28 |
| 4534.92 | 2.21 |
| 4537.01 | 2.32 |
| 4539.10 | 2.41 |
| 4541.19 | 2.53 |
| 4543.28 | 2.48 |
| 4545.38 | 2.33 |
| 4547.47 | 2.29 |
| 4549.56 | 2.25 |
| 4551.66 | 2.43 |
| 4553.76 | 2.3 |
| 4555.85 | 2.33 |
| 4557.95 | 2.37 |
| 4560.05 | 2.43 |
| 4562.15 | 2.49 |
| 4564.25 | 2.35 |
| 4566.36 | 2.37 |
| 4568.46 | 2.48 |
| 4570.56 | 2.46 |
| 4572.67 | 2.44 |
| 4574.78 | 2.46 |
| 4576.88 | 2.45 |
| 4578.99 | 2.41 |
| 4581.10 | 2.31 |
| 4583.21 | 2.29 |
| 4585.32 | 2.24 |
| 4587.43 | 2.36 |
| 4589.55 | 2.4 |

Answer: 1.9 A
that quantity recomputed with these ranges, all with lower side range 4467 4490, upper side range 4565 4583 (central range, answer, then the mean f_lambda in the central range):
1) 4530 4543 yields 0.2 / 2.35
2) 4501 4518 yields -0.4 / 2.42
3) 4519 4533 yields 0.4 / 2.31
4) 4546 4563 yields 0.3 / 2.36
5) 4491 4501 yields -0.1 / 2.37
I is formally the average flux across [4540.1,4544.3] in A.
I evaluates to 2.51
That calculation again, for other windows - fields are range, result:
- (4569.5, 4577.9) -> 2.45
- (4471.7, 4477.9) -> 2.4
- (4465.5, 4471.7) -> 2.36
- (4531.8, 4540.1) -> 2.3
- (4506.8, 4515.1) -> 2.44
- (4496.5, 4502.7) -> 2.38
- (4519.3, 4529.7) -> 2.32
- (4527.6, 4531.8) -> 2.23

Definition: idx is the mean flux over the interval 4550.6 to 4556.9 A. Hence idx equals 2.35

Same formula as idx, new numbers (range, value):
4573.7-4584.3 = 2.38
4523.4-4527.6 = 2.27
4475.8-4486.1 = 2.33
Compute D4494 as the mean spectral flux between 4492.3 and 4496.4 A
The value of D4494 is 2.36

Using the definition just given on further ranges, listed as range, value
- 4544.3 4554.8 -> 2.32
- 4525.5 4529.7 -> 2.21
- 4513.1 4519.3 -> 2.38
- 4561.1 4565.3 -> 2.42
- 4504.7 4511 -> 2.46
